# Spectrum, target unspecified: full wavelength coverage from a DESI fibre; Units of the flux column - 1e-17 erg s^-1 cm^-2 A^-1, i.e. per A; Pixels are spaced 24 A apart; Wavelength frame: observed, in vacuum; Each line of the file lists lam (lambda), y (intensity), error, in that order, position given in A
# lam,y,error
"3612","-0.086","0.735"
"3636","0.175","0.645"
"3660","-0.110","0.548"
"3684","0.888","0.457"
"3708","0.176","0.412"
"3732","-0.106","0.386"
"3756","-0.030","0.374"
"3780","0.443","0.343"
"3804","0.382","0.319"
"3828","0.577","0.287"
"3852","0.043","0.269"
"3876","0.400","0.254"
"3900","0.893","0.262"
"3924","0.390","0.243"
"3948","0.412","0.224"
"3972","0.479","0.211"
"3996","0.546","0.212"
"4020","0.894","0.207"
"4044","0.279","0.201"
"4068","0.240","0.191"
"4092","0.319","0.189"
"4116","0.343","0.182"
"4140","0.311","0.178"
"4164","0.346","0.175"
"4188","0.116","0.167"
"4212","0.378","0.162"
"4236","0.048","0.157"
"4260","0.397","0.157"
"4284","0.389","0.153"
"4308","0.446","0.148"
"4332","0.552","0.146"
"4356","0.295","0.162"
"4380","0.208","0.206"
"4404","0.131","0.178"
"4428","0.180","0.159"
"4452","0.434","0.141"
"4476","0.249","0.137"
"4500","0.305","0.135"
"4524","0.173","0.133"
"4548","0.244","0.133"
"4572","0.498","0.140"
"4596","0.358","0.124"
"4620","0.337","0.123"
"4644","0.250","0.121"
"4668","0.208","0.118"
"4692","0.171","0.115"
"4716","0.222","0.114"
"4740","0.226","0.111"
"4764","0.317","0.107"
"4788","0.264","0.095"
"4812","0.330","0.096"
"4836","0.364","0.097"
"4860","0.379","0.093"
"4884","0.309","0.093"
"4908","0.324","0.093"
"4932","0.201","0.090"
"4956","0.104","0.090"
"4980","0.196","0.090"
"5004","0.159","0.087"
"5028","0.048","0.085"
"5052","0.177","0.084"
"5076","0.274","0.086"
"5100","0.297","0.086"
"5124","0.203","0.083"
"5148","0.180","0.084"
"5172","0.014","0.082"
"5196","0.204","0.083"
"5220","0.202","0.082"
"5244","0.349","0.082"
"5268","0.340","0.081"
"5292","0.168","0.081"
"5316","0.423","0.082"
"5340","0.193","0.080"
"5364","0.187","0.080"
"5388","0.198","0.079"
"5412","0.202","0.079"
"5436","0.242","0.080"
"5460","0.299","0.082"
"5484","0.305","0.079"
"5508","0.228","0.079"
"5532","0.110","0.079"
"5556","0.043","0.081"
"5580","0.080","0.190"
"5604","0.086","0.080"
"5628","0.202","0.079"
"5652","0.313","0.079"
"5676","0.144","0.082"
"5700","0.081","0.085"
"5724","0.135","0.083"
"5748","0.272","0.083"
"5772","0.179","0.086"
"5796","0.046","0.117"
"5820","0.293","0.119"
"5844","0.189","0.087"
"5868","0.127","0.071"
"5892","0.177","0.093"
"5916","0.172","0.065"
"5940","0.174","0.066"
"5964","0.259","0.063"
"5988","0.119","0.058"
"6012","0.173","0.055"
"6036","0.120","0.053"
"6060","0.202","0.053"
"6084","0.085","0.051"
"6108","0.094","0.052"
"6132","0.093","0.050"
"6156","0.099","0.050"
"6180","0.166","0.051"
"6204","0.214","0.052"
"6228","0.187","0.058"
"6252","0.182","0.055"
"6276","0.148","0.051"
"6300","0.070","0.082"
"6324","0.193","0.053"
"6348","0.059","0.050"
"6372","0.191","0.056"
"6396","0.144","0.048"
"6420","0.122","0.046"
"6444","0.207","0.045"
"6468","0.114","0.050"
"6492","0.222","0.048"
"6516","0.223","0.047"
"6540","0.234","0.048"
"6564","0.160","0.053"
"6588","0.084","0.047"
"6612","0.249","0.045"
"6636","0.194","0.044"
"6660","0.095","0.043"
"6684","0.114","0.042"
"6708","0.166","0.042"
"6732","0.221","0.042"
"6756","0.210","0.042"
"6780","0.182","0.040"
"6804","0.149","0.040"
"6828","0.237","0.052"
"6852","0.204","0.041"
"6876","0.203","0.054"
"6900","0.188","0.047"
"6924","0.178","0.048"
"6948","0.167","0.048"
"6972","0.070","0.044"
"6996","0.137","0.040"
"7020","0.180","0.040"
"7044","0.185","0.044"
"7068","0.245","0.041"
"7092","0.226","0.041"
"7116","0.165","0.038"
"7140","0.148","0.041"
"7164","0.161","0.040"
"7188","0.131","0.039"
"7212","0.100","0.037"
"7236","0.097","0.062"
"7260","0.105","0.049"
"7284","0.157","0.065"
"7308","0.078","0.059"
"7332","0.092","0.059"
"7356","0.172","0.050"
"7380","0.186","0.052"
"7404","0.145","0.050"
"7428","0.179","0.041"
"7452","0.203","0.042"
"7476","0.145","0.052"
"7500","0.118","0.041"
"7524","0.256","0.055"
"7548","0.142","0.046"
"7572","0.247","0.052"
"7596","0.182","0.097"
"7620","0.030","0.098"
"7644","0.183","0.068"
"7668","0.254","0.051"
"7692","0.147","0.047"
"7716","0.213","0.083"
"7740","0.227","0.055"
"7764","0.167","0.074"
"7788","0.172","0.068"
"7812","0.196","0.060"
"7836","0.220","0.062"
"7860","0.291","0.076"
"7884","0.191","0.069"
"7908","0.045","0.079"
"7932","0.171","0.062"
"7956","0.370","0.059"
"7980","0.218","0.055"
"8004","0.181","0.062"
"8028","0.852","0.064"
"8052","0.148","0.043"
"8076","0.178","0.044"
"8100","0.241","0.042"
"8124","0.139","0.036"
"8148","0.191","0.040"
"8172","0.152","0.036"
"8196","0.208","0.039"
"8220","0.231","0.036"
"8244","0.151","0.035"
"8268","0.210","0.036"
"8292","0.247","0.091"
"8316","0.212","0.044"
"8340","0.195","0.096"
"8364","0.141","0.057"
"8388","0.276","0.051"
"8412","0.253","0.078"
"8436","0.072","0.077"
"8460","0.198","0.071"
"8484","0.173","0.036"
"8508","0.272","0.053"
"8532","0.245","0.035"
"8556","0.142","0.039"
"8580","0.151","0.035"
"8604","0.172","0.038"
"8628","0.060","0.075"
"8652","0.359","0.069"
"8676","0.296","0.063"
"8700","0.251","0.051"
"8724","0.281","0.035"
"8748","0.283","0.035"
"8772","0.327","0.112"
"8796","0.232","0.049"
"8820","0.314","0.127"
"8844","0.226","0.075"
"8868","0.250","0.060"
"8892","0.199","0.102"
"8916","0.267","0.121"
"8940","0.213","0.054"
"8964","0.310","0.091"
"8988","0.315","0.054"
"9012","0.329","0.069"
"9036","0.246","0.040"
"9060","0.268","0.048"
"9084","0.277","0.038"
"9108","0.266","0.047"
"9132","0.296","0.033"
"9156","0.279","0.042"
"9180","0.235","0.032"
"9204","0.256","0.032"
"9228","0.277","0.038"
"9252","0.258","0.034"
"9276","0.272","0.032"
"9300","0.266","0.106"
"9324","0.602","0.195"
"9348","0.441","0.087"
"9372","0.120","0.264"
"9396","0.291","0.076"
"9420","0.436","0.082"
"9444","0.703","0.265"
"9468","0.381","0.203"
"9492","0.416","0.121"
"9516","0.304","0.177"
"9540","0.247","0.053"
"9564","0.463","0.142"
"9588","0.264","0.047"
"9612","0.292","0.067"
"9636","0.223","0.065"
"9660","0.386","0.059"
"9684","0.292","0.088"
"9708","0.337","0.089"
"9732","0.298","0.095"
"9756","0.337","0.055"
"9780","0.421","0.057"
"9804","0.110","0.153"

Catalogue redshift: 1.15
